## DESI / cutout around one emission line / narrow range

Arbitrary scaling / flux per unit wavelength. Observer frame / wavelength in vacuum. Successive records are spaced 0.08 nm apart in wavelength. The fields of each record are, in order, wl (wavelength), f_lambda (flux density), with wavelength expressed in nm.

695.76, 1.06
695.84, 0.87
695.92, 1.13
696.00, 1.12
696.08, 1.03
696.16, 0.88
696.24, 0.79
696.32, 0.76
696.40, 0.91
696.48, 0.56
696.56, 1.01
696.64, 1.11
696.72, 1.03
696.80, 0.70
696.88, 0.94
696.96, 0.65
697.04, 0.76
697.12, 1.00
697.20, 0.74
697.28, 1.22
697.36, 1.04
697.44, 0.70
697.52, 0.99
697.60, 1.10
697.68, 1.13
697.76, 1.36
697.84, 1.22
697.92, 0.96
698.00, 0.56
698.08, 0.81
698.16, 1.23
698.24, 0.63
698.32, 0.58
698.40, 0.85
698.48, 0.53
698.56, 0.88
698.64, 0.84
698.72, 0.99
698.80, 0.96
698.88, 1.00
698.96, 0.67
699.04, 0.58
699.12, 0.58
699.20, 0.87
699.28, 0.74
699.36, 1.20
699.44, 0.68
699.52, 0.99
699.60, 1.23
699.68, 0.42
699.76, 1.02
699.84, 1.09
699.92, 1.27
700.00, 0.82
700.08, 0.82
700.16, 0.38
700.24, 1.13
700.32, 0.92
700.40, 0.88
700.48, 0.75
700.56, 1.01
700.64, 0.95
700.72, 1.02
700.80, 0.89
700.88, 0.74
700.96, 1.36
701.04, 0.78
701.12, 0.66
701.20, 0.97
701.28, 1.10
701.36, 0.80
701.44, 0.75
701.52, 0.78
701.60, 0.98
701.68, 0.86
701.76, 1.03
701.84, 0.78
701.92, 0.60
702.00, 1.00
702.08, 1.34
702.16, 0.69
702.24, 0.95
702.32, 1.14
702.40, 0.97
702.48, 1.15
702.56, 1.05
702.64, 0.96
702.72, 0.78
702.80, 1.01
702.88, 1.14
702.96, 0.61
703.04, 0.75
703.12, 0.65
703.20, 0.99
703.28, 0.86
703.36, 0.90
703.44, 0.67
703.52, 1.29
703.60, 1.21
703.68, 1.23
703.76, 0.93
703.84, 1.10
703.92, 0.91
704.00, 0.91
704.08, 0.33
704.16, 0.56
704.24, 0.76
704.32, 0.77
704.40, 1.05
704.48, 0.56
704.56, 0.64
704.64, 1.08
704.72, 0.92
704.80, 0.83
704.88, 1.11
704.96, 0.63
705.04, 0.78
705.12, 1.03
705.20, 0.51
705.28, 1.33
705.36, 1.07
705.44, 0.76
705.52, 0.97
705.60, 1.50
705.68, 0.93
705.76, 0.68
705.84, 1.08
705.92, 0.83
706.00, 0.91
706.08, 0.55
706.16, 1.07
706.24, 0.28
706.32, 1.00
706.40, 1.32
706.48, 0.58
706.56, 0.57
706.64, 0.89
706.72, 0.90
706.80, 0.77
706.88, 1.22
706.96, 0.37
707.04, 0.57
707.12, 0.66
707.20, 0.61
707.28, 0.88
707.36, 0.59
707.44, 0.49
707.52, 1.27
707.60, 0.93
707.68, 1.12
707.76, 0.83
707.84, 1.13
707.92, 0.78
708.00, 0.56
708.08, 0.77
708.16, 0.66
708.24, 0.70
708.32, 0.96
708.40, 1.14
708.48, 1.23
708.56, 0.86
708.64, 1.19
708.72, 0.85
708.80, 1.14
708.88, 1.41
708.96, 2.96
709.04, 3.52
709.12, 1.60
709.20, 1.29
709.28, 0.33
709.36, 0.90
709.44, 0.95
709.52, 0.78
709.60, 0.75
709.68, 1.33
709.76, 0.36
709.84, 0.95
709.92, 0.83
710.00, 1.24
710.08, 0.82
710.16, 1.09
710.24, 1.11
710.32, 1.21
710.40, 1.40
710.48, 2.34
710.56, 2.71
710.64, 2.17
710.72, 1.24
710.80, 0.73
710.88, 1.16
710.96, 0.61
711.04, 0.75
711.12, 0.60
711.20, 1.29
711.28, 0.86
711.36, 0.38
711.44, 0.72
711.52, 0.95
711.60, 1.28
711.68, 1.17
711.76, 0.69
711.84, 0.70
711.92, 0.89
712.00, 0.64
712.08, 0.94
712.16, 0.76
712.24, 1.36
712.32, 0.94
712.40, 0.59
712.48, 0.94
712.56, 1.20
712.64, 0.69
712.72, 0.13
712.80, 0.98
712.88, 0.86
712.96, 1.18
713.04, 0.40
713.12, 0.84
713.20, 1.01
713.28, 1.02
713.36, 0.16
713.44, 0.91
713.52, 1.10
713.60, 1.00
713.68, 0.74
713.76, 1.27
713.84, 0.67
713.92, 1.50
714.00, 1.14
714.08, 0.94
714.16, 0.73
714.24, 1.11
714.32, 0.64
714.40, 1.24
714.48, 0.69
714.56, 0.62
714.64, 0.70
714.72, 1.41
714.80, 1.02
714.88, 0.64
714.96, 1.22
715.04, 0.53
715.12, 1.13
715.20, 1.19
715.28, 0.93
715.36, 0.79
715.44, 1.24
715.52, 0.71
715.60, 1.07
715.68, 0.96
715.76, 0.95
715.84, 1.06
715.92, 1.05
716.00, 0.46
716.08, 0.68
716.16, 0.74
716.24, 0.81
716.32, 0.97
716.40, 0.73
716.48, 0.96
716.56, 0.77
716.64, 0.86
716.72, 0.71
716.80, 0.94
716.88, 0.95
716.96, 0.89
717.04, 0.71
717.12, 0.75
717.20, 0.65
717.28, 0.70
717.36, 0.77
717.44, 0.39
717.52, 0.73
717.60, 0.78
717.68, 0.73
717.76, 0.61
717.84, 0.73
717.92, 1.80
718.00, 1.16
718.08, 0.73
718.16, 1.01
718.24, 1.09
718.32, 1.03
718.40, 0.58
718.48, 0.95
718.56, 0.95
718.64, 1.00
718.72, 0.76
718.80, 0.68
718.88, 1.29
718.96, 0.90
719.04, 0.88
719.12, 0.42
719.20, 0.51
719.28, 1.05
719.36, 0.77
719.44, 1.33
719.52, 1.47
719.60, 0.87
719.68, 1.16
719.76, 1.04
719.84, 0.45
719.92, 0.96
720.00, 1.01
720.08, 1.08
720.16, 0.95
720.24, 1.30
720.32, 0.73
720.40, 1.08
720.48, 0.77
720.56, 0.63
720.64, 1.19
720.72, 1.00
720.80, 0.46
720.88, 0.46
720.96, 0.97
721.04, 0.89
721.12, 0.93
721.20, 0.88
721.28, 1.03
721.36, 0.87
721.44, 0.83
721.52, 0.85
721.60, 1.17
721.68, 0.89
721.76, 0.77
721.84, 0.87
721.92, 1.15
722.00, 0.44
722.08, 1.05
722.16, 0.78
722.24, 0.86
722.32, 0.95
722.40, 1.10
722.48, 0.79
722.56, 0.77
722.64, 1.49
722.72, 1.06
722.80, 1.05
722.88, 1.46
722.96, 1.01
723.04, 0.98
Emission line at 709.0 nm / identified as [S II]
